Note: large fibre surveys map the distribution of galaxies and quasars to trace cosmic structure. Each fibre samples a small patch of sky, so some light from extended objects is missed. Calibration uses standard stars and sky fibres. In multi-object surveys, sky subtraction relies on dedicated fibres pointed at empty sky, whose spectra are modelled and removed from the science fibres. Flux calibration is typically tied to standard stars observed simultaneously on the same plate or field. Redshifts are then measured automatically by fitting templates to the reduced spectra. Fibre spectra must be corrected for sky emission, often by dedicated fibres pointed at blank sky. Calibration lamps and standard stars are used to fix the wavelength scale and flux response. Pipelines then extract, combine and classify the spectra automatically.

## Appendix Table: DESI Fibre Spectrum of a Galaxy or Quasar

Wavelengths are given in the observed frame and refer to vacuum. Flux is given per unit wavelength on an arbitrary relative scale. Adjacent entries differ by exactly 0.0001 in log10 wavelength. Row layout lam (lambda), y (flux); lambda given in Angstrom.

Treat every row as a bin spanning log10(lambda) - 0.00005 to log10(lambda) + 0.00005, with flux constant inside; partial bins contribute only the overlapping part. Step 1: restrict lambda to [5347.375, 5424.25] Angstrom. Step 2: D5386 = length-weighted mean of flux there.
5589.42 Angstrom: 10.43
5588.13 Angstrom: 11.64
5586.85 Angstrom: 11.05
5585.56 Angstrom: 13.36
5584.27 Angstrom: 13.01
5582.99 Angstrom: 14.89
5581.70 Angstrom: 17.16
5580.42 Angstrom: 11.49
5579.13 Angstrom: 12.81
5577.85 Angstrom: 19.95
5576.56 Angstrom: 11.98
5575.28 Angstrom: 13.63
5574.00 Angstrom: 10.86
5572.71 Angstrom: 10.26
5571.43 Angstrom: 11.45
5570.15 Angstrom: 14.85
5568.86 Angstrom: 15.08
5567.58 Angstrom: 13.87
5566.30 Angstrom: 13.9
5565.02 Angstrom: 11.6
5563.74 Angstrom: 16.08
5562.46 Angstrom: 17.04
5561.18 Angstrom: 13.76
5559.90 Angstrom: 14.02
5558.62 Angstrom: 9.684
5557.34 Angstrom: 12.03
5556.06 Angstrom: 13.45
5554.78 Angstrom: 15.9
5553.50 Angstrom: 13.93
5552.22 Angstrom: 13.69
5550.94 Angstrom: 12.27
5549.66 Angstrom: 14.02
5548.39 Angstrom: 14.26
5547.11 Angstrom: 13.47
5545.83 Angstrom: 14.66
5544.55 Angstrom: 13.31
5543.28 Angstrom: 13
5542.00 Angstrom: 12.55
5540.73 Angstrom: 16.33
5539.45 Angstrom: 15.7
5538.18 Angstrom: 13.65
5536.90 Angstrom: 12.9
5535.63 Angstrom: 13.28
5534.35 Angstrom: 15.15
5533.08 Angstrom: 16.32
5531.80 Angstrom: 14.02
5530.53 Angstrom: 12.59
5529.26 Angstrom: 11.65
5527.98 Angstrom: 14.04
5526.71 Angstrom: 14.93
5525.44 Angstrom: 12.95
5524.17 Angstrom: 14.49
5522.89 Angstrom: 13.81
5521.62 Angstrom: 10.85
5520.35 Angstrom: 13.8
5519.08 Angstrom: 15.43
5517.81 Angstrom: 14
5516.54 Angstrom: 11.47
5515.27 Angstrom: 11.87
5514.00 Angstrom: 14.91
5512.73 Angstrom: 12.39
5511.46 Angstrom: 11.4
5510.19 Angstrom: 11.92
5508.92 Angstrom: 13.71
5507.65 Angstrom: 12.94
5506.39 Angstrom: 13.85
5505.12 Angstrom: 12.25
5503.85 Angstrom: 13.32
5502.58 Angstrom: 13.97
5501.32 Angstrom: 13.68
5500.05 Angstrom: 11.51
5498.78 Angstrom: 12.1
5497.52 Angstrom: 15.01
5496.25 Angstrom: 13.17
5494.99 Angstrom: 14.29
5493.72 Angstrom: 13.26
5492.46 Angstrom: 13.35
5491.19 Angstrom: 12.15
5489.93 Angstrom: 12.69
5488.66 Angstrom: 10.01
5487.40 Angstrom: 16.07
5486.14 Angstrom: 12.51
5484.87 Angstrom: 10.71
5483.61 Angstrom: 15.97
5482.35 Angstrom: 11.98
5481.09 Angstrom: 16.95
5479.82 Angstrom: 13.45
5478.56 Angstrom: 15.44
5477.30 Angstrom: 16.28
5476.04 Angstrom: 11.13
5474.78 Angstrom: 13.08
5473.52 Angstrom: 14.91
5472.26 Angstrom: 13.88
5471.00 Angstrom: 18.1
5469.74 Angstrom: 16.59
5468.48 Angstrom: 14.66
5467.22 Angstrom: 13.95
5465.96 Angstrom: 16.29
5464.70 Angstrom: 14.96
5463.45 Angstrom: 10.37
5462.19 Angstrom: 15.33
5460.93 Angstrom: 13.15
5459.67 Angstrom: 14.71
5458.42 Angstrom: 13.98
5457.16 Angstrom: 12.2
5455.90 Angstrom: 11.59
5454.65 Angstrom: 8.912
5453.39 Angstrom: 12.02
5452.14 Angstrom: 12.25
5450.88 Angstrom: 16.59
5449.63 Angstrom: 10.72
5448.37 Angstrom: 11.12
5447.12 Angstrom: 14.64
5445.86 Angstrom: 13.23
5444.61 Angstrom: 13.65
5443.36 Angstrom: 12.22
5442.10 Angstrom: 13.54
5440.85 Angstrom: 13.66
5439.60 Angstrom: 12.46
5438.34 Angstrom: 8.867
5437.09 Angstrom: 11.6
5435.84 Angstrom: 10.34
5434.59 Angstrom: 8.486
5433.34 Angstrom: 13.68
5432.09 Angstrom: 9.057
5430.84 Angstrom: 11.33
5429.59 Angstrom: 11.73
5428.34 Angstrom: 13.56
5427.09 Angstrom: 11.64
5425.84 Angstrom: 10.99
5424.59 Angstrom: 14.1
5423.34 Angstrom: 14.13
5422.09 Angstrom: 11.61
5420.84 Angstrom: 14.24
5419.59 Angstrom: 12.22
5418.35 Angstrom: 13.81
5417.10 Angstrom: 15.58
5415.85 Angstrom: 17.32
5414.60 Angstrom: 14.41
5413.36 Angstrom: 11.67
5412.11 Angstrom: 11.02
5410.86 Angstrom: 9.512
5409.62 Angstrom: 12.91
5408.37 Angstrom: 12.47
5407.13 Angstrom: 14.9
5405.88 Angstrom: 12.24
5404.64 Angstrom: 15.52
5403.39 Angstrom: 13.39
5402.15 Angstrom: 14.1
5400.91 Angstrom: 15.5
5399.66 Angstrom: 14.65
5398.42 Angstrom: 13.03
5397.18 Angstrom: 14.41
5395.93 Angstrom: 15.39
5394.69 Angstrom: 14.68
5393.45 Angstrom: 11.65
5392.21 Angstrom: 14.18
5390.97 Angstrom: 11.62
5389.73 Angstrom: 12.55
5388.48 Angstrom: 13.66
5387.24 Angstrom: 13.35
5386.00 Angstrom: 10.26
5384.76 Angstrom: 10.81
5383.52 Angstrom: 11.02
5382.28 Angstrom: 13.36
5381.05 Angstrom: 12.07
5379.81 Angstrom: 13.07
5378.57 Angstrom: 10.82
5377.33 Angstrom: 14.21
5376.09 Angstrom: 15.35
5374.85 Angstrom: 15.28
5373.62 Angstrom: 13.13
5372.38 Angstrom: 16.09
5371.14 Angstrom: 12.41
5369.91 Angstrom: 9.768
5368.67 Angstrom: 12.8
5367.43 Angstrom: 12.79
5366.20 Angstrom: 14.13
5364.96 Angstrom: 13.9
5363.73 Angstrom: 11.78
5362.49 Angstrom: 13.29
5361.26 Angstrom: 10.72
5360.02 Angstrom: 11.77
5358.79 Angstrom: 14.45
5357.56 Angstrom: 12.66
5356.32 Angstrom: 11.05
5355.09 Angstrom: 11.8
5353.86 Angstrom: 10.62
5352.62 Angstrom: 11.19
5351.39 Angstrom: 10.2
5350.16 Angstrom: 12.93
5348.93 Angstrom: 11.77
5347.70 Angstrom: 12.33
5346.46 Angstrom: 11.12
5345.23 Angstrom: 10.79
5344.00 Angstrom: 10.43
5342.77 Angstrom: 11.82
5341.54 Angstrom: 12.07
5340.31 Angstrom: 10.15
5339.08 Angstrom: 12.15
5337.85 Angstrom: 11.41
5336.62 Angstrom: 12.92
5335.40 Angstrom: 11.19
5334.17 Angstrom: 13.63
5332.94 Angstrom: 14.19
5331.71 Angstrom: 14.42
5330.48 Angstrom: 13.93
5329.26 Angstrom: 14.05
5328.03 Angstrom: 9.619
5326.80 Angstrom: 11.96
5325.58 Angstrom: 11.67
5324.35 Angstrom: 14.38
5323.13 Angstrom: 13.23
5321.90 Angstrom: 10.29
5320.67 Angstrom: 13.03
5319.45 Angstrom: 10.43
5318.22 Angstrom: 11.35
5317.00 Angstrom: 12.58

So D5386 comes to 13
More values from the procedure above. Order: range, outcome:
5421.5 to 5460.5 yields 12.2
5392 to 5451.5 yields 12.9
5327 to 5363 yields 12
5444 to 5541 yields 13.5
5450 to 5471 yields 13.7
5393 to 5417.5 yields 13.7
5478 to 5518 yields 13.2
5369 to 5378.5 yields 13.5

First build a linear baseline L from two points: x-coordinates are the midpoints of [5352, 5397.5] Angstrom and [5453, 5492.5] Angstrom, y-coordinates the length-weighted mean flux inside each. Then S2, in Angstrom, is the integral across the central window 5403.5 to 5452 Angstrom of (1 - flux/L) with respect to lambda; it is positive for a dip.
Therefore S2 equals 2.2 Angstrom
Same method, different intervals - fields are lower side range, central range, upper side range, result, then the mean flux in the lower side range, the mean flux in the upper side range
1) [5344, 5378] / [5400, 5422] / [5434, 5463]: -2.0 Angstrom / 12.5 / 12.4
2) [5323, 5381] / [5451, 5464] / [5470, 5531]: 0.5 Angstrom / 12.4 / 13.4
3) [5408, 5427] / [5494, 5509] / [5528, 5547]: 0.4 Angstrom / 13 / 13.9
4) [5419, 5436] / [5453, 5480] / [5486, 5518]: -3.0 Angstrom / 12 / 13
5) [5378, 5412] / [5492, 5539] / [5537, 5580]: 0.5 Angstrom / 13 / 13.7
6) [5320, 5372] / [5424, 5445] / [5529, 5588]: 1.7 Angstrom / 12.2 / 13.7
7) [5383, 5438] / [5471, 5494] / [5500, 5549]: -0.7 Angstrom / 12.8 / 13.5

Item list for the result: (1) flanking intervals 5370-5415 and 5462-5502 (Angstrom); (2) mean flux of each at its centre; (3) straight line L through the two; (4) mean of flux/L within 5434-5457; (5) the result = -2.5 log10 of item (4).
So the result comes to 0.13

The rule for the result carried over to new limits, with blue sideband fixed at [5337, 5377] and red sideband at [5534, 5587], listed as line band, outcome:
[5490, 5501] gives 0.013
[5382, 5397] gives -0.020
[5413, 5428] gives -0.065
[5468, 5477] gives -0.125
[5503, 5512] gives 0.044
